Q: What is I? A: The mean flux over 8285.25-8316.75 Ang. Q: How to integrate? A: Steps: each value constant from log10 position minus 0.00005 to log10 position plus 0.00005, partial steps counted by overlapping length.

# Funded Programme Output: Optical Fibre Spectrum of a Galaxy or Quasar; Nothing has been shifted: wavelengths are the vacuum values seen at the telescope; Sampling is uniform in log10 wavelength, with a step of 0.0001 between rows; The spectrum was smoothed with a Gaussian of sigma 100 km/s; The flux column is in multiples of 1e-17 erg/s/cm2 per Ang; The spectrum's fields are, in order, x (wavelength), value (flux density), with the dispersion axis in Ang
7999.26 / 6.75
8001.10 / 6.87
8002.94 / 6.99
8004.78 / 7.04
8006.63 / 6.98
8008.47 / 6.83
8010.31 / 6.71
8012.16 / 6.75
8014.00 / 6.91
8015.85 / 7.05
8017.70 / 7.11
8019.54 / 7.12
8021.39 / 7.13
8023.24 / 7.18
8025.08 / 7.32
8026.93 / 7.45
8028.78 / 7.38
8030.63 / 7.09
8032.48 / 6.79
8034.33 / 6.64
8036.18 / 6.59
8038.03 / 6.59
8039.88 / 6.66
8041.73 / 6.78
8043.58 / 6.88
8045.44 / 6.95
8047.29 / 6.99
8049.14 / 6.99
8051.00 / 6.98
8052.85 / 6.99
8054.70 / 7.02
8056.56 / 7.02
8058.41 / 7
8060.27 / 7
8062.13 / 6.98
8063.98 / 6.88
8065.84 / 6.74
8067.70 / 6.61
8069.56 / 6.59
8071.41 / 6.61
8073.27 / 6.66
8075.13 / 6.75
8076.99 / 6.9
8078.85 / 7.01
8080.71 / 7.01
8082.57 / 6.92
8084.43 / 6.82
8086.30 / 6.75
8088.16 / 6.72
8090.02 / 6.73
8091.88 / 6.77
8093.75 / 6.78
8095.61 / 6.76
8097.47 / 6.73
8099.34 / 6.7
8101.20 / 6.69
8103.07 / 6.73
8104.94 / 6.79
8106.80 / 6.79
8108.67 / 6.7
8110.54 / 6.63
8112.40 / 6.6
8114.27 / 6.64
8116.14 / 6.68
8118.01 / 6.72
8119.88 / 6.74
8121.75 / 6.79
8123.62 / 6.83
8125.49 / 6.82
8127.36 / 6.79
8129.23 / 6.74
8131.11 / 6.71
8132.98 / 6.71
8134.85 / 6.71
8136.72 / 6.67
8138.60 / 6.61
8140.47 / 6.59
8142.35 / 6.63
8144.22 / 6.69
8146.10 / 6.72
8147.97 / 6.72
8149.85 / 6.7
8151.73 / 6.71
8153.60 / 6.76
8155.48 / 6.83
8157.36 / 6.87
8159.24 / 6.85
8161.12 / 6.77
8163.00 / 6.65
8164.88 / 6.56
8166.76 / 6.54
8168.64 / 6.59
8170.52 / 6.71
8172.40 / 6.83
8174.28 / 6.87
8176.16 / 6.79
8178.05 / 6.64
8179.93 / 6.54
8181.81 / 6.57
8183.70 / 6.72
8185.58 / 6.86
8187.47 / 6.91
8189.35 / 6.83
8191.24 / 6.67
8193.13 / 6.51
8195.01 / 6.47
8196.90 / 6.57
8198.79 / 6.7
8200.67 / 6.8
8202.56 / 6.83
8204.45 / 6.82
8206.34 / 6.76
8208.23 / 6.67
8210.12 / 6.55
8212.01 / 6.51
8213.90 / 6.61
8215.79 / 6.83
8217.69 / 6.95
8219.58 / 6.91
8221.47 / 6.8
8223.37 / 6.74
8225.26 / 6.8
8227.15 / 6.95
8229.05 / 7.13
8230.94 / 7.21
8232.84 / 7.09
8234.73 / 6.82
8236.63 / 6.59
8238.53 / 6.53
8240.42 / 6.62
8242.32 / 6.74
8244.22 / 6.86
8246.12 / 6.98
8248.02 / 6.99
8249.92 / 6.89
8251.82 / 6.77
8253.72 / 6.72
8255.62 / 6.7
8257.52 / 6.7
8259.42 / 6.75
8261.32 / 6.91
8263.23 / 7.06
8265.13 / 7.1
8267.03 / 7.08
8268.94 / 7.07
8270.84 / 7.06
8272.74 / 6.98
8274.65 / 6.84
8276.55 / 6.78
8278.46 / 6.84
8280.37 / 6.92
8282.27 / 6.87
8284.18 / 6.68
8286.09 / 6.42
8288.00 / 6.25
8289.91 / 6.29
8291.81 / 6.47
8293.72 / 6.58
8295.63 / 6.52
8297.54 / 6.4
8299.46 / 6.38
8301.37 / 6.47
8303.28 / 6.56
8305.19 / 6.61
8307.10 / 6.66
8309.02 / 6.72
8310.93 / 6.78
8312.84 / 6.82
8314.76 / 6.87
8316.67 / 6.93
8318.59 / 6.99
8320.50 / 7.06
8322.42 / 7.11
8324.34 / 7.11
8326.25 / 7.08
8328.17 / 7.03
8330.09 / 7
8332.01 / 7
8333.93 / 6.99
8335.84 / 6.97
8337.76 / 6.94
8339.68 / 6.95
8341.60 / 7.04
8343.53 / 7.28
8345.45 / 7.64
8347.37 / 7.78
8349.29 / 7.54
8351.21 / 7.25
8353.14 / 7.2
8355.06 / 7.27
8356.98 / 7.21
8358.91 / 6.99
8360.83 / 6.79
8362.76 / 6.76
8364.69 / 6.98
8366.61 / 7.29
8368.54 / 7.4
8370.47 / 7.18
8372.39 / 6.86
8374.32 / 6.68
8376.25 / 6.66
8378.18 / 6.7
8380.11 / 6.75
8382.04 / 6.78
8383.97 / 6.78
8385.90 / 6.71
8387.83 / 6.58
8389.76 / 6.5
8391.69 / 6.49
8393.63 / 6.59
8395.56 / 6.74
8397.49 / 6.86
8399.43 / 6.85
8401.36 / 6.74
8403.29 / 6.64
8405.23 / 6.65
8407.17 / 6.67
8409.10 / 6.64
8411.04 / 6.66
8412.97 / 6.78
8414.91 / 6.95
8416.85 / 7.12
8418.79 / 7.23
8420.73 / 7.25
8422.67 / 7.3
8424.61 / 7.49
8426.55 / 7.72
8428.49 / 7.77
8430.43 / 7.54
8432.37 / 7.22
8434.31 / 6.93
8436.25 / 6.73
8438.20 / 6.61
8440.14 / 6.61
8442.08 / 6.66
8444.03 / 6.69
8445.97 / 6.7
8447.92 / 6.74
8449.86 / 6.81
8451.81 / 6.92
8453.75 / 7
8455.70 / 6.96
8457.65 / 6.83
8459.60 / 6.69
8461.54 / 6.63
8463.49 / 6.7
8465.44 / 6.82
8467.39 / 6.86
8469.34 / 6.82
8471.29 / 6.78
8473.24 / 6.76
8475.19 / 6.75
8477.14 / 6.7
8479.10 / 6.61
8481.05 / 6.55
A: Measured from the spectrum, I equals 6.56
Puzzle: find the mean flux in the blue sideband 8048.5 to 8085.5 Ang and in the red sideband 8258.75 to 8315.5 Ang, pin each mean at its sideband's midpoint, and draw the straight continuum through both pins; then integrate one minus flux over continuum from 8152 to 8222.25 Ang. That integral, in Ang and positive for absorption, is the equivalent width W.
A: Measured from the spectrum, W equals 0.7 Ang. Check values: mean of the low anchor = 6.87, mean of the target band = 6.72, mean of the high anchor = 6.72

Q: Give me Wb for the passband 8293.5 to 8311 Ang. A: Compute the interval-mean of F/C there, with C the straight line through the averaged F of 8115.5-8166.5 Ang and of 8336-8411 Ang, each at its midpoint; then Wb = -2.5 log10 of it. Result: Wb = 0.05 mag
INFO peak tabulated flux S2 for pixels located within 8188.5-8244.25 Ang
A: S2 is 7.21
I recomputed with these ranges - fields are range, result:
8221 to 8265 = 6.85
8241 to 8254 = 6.85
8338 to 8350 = 7.34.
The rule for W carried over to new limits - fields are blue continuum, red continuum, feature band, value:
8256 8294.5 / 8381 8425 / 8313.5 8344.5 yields -1.02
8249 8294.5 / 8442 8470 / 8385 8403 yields 0.31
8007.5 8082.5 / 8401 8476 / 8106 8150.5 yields 1.35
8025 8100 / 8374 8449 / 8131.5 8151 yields 0.53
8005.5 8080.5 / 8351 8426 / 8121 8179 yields 1.58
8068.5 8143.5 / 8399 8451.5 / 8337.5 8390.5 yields -0.84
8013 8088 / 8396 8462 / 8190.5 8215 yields 0.96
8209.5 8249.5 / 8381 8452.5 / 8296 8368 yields -1.36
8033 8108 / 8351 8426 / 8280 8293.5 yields 0.64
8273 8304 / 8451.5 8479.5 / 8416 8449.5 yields -1.59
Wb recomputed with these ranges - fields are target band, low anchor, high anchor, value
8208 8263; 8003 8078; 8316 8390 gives 0.03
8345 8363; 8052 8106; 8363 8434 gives -0.05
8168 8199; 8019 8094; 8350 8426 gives 0.03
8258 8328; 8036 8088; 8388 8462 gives 0.02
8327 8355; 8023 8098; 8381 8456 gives -0.05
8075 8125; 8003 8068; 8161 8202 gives 0.01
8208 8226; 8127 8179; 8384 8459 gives 0.00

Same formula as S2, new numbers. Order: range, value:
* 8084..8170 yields 6.87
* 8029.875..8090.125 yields 7.09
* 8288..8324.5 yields 7.11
